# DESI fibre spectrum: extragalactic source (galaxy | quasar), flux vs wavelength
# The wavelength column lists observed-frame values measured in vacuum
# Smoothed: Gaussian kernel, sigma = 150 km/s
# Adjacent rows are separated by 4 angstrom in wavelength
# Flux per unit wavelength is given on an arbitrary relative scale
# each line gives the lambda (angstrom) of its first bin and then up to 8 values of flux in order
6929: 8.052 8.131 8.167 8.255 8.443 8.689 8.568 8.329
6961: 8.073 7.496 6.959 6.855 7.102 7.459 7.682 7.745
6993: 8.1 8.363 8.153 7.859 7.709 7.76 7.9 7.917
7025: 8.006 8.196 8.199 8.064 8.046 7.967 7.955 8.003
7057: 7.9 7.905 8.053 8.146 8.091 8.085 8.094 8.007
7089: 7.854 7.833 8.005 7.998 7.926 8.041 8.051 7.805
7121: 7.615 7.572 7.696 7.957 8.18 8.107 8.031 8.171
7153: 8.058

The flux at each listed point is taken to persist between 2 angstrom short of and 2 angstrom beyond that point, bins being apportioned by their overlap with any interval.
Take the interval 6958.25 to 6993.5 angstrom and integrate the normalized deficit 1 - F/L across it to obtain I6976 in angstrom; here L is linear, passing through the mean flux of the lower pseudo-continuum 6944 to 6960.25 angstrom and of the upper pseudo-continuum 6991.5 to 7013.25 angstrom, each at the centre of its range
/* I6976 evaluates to 3.3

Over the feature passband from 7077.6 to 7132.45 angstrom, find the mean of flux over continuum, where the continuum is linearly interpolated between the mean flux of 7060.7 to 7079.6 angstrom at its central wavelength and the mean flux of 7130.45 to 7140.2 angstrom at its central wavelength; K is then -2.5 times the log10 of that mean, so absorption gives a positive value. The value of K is 0.02 mag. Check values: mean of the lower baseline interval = 8.07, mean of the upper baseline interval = 8.05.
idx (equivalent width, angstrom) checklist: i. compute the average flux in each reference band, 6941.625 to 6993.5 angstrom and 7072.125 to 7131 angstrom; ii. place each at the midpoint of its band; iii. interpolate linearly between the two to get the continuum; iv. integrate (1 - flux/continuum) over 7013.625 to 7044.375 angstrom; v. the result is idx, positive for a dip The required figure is -0.7 angstrom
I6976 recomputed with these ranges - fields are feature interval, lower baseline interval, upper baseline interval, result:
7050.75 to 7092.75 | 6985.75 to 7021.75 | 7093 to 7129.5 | -0.62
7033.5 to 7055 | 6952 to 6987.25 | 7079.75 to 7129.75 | -0.74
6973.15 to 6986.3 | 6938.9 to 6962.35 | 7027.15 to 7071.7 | 1.54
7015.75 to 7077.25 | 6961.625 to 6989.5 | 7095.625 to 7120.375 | -2.88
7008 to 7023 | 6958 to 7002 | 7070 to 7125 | -0.19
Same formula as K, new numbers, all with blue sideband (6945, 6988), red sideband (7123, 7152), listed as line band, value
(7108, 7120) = 0.00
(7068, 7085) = -0.03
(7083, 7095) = 0.00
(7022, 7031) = -0.03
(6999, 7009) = -0.02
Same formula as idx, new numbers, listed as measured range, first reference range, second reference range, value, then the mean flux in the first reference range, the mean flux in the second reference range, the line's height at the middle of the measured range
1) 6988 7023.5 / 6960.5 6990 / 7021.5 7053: -1.1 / 7.38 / 8.05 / 7.71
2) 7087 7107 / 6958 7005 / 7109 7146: -0.2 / 7.66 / 7.89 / 7.85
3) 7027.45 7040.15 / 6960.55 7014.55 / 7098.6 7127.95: -0.7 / 7.65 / 7.86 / 7.73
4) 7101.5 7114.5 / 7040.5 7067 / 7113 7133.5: -0.3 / 7.97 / 7.74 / 7.79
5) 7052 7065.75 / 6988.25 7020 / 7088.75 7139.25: -0.1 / 7.96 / 7.89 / 7.92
